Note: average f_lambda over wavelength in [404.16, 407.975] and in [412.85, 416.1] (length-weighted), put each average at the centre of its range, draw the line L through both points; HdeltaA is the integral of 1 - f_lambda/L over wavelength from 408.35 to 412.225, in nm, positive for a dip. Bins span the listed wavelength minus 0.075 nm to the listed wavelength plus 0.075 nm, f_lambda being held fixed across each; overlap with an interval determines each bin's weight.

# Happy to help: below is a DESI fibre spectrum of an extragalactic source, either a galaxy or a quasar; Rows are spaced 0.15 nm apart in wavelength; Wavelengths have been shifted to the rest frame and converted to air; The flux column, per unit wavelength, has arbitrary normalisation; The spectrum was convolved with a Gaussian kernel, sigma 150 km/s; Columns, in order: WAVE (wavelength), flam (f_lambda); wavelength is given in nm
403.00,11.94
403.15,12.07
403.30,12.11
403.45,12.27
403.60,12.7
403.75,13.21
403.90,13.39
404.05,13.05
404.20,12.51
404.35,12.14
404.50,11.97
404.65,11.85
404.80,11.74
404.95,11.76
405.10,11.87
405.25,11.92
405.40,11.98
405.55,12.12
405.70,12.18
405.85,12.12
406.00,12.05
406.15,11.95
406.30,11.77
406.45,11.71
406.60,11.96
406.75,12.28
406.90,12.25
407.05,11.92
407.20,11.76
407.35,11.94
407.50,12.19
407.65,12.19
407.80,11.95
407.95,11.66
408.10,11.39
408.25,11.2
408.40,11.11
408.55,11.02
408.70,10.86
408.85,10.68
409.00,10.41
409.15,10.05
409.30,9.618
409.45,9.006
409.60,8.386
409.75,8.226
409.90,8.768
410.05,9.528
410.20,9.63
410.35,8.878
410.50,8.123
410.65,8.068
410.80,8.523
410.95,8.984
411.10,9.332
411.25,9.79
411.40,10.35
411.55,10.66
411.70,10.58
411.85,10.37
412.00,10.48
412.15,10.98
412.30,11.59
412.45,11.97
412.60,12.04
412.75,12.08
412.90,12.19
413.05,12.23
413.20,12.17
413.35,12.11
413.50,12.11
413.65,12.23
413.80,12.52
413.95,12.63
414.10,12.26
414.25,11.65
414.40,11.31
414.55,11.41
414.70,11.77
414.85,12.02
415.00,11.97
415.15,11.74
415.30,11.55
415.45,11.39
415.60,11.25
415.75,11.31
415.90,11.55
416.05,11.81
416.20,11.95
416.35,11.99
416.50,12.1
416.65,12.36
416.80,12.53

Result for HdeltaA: 0.72 nm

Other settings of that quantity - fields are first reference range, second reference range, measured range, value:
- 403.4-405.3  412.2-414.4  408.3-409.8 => 0.273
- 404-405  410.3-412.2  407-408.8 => -0.118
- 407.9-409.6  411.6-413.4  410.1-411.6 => 0.255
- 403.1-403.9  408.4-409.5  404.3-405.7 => 0.001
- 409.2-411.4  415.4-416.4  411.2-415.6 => -0.497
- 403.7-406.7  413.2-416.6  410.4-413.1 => 0.343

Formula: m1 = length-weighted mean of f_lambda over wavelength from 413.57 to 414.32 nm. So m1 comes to 12.3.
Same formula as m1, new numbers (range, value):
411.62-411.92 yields 10.5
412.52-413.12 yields 12.1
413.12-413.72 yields 12.2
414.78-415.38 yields 11.8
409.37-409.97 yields 8.6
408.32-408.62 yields 11.1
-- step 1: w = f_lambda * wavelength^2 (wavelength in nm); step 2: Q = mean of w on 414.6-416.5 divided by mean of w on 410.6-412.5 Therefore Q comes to 1.2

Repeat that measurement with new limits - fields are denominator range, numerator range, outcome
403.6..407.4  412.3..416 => 1.02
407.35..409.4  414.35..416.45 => 1.09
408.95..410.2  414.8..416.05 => 1.29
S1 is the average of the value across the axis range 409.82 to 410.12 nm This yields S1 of 9.13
